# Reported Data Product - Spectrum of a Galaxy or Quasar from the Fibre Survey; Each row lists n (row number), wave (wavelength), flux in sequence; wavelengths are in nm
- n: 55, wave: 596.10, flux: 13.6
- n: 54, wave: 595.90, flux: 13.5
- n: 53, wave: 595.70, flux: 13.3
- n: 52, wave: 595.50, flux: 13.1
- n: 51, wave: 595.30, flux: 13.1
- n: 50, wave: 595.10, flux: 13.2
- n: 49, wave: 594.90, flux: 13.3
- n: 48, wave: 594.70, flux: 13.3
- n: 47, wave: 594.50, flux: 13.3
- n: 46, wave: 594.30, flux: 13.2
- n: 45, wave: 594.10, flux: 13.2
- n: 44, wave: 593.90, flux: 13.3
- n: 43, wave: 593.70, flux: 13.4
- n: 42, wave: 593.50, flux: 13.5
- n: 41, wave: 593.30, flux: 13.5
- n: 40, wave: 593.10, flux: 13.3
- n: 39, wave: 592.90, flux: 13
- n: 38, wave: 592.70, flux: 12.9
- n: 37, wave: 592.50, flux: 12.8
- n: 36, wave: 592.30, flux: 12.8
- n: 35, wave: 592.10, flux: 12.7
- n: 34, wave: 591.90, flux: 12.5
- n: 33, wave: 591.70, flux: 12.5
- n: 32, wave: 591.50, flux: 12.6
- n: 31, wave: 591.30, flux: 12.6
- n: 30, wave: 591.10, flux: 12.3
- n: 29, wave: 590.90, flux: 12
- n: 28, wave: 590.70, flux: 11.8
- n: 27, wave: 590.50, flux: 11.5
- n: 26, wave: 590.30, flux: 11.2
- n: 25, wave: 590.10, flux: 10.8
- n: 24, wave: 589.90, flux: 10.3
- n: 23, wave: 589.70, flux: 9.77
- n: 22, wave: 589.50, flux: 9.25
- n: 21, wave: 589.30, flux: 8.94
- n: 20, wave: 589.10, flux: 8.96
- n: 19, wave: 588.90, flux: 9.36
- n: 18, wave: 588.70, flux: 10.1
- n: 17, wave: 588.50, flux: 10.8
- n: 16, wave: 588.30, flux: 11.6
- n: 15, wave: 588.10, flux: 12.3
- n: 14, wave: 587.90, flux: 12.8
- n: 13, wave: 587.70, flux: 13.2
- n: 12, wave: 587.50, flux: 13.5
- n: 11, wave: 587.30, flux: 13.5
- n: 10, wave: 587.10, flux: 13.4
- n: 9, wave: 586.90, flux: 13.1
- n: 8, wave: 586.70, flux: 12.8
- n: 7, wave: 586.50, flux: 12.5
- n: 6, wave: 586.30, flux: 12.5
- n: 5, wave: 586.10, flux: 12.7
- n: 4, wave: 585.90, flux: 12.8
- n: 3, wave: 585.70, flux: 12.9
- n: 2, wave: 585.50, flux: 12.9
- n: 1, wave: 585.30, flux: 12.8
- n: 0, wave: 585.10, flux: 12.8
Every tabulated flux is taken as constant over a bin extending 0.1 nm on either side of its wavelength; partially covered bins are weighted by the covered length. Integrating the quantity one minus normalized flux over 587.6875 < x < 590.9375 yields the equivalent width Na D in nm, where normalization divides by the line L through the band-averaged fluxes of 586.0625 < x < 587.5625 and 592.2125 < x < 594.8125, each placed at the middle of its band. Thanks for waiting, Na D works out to 0.57 nm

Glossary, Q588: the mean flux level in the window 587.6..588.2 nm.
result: 12.8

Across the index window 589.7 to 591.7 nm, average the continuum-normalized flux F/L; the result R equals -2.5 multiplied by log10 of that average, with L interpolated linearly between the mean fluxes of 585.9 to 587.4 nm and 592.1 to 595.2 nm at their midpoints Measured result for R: 0.13 mag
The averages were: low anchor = 12.9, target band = 11.6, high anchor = 13.2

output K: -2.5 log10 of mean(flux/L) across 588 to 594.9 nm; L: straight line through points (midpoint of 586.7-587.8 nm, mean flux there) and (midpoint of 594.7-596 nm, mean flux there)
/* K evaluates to 0.11 mag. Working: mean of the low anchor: 13.3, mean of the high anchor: 13.3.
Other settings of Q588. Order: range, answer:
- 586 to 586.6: 12.6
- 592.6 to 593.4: 13.2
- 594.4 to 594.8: 13.3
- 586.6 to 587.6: 13.3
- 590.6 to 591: 11.9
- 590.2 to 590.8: 11.5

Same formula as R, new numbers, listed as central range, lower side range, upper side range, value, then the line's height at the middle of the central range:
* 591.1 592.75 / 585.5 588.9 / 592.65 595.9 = 0.03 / 13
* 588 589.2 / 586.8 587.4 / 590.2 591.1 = 0.20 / 12.6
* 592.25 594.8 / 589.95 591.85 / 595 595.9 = -0.05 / 12.7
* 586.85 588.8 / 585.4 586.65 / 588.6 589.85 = -0.14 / 10.9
